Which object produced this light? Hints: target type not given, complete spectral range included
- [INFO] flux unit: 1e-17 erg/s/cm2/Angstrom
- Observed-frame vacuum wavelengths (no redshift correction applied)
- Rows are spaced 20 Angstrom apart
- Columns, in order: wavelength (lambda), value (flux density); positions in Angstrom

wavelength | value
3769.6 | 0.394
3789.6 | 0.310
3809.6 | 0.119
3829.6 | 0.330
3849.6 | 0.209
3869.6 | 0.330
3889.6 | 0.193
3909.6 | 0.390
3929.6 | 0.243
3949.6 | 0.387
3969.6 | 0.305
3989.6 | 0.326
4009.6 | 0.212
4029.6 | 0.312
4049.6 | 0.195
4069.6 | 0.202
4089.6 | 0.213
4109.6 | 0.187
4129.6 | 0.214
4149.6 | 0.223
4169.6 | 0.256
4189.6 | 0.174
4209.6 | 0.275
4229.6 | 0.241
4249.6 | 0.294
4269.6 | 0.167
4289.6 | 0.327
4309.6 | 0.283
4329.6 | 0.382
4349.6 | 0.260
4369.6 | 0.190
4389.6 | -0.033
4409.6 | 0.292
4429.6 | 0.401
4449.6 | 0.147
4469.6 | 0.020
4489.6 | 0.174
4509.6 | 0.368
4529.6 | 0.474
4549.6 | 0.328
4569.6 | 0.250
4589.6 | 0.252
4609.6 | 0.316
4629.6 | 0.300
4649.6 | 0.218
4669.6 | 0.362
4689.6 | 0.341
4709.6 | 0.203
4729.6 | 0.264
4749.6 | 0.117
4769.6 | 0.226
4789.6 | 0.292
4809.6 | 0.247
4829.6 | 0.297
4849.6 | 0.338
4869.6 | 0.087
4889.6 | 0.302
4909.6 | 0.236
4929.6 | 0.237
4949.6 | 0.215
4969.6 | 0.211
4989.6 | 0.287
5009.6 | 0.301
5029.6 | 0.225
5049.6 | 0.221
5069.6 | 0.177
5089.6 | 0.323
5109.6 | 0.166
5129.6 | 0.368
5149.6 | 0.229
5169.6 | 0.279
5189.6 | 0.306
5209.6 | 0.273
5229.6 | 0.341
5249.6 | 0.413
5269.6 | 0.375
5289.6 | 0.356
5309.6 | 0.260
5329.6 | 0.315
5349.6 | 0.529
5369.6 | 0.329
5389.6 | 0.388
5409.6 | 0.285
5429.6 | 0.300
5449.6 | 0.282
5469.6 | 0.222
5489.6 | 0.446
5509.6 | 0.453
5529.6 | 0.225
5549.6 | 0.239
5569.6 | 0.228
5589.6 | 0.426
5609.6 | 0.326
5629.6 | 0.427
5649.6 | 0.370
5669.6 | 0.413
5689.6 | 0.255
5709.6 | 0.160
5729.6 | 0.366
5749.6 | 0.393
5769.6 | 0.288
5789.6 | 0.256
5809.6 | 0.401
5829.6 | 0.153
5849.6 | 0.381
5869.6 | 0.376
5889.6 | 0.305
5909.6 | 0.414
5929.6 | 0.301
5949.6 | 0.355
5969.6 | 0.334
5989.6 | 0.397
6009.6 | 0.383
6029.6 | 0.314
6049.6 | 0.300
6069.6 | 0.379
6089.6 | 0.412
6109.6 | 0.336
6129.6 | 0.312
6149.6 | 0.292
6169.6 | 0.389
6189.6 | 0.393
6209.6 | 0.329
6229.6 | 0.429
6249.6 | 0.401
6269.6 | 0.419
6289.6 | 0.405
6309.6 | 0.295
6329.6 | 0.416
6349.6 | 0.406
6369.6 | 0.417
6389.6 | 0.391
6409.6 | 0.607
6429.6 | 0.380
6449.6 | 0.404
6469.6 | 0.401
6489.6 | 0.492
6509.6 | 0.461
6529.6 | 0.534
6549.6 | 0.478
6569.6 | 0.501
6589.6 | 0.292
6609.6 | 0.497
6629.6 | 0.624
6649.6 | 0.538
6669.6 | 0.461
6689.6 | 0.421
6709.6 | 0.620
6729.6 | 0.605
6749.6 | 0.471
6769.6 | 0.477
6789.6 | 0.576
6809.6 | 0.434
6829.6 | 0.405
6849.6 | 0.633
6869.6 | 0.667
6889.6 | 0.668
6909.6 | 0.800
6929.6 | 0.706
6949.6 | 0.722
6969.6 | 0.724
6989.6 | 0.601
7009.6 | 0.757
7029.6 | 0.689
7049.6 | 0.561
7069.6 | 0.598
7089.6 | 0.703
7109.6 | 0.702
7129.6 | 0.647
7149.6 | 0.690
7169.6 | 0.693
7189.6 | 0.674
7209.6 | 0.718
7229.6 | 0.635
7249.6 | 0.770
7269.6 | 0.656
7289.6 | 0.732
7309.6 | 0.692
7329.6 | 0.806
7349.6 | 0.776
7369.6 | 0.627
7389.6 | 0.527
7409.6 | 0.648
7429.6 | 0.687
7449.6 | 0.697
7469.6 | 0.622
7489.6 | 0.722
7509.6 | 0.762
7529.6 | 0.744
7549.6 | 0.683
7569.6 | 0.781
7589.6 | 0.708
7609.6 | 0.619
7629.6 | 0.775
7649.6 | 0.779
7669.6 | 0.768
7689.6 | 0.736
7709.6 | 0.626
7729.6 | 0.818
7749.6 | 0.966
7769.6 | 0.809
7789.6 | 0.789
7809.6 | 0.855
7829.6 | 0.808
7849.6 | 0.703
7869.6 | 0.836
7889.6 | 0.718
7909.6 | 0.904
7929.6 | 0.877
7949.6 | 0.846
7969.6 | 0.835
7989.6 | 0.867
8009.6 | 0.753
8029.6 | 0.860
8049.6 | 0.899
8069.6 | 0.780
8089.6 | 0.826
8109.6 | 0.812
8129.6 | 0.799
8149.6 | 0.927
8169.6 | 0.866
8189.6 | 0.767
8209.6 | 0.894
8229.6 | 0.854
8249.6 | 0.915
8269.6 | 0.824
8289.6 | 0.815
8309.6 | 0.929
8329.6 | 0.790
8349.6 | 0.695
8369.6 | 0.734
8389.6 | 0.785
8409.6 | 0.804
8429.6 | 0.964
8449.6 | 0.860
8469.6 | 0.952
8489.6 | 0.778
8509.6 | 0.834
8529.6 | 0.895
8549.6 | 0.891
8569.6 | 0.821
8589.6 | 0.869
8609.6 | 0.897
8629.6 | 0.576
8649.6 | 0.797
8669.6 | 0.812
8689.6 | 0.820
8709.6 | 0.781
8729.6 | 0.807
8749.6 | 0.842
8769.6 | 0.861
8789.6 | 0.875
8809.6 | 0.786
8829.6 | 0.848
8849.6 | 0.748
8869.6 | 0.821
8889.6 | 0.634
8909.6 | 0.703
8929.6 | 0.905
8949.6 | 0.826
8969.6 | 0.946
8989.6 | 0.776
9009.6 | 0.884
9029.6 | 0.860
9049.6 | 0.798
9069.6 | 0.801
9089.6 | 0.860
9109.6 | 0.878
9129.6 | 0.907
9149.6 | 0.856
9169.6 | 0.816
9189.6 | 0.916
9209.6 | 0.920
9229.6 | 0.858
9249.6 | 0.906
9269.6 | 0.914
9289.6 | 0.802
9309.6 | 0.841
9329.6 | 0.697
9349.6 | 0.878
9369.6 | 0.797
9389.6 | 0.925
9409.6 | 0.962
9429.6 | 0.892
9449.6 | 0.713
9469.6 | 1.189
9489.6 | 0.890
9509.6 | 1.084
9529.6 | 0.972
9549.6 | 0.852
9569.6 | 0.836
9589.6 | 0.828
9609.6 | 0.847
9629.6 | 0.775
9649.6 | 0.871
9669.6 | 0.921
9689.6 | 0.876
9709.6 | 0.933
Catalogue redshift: 0.72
